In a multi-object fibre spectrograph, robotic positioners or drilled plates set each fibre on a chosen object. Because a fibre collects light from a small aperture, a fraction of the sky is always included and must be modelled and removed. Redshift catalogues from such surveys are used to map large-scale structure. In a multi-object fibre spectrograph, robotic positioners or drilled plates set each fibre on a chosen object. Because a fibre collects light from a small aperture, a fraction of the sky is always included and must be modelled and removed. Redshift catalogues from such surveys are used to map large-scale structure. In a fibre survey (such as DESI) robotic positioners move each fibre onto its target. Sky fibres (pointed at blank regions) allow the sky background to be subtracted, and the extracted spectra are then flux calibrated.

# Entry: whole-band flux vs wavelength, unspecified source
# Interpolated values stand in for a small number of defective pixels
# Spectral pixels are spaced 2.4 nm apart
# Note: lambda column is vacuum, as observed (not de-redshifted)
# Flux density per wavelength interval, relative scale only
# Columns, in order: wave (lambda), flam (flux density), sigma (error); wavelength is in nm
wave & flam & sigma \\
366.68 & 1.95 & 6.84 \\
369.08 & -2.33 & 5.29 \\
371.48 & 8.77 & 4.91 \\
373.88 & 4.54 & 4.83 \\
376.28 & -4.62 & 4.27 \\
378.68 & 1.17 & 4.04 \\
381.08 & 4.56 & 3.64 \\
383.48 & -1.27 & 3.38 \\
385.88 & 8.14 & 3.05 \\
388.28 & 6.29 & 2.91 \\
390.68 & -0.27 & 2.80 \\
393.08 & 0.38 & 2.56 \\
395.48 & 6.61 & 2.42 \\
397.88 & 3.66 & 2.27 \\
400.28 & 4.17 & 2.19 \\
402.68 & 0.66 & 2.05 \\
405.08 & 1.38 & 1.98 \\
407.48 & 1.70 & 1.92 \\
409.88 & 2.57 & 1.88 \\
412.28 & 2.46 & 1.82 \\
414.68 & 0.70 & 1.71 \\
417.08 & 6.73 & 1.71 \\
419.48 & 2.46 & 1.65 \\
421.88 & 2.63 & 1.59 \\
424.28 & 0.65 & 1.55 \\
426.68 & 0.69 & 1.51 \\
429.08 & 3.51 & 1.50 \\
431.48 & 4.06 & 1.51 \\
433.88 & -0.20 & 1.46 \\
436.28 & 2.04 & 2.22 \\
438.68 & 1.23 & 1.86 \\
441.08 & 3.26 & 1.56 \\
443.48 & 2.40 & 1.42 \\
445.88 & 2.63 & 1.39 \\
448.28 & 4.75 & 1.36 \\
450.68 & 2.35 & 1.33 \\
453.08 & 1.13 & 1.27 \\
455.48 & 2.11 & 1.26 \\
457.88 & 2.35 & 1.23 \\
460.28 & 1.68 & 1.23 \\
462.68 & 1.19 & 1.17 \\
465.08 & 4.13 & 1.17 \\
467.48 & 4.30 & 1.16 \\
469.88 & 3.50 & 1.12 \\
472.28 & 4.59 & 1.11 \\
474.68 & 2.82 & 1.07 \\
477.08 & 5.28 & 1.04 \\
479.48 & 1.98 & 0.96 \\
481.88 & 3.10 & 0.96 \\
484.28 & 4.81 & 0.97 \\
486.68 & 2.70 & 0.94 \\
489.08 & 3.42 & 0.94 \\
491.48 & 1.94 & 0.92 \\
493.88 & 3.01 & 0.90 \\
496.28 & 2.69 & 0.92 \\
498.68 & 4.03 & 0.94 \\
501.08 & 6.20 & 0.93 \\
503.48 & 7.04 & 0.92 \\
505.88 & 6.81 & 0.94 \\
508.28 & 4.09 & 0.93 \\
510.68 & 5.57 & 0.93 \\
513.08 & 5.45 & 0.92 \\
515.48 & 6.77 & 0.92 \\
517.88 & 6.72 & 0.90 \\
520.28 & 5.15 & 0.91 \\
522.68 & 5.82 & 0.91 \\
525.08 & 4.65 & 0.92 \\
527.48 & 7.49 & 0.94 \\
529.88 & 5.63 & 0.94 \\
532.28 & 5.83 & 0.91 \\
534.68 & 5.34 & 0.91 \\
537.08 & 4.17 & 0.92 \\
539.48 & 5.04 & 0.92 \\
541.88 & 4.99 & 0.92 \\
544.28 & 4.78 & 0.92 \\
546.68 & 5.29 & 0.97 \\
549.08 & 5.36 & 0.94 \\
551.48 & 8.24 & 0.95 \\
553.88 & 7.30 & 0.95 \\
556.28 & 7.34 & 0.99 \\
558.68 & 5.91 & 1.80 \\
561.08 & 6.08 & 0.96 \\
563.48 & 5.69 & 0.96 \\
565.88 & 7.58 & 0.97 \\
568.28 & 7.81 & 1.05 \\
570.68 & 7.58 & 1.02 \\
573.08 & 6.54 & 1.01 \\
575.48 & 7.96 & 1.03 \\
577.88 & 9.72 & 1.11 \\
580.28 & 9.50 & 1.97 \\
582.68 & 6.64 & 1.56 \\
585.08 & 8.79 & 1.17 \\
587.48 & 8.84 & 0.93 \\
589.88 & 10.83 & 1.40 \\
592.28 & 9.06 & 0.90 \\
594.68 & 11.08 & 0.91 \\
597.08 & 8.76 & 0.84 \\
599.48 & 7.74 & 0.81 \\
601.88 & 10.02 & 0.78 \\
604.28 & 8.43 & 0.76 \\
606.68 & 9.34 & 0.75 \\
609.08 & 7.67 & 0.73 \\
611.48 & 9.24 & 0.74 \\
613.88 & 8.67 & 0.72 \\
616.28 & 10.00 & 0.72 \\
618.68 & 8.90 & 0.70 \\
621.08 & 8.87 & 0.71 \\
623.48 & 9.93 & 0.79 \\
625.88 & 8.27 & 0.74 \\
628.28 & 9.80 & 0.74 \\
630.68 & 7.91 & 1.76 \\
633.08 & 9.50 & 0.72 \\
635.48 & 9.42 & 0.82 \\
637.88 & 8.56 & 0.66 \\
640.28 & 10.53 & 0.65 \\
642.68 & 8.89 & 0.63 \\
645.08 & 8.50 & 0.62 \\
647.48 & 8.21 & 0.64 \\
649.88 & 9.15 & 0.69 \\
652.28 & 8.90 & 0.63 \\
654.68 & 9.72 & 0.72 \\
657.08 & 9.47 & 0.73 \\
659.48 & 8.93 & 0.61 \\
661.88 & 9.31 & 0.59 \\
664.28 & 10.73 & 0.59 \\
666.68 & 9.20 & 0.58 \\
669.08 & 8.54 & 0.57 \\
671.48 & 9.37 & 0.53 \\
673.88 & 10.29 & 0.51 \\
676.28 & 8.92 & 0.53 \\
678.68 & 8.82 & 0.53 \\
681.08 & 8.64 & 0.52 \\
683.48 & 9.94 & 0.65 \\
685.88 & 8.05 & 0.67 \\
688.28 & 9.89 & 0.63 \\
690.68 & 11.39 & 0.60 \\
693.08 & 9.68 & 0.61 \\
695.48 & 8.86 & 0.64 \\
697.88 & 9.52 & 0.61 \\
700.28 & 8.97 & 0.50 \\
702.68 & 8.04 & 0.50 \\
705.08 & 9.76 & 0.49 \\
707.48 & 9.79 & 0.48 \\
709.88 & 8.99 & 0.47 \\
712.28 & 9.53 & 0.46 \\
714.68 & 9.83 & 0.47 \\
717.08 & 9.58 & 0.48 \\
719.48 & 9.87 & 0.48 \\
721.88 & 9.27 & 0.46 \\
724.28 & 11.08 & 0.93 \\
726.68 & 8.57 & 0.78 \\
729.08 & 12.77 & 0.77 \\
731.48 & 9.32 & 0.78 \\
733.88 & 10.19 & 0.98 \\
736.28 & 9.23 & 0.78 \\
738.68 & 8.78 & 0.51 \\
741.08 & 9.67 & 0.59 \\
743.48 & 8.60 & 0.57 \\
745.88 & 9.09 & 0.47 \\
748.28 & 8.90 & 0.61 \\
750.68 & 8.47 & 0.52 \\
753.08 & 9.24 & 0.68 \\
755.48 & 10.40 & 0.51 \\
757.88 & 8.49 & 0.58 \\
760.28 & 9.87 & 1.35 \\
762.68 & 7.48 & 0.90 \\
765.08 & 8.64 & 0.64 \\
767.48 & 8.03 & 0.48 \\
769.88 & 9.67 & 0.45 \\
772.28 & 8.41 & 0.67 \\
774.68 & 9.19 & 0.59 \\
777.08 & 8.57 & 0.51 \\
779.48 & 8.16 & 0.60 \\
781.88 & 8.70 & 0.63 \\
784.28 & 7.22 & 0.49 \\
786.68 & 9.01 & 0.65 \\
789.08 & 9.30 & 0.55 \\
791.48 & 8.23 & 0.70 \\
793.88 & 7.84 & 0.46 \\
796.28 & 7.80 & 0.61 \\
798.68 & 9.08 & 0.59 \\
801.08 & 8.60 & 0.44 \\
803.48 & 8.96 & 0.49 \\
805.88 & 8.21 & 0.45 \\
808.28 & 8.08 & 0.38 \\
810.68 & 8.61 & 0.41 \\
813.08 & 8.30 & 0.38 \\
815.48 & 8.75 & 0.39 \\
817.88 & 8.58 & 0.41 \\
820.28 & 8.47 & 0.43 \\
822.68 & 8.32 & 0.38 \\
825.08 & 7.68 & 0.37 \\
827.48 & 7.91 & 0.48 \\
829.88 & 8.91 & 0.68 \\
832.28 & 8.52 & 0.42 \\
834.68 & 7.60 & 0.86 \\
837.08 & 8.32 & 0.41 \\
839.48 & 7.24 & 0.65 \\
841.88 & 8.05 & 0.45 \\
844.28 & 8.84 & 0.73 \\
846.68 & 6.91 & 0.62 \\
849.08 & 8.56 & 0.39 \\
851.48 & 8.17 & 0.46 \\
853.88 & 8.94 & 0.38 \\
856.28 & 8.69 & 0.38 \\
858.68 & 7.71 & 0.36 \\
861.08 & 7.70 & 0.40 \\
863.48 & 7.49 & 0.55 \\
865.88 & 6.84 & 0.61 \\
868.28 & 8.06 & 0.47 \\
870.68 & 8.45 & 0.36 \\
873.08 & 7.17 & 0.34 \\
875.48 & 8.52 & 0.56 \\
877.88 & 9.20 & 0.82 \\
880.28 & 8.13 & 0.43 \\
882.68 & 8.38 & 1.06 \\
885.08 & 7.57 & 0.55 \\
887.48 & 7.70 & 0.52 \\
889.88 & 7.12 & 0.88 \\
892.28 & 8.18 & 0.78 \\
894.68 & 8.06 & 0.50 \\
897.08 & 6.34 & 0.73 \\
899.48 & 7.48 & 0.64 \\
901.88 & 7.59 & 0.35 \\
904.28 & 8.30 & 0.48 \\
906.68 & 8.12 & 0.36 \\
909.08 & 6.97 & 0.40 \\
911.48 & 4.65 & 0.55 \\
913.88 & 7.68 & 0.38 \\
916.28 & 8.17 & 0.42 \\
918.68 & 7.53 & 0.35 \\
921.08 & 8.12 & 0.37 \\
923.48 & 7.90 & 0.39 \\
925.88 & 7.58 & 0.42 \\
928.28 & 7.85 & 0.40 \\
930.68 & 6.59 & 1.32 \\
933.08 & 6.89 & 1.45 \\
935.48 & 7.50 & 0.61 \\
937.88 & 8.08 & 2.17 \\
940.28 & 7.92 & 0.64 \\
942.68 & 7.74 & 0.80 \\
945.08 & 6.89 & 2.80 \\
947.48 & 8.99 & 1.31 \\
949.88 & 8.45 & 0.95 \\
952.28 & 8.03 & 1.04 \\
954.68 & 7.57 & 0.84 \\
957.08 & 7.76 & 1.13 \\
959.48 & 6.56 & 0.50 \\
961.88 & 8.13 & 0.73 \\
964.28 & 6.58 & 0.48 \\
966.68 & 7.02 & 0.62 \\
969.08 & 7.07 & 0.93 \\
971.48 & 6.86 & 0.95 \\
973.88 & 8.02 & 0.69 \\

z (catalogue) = 0.252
